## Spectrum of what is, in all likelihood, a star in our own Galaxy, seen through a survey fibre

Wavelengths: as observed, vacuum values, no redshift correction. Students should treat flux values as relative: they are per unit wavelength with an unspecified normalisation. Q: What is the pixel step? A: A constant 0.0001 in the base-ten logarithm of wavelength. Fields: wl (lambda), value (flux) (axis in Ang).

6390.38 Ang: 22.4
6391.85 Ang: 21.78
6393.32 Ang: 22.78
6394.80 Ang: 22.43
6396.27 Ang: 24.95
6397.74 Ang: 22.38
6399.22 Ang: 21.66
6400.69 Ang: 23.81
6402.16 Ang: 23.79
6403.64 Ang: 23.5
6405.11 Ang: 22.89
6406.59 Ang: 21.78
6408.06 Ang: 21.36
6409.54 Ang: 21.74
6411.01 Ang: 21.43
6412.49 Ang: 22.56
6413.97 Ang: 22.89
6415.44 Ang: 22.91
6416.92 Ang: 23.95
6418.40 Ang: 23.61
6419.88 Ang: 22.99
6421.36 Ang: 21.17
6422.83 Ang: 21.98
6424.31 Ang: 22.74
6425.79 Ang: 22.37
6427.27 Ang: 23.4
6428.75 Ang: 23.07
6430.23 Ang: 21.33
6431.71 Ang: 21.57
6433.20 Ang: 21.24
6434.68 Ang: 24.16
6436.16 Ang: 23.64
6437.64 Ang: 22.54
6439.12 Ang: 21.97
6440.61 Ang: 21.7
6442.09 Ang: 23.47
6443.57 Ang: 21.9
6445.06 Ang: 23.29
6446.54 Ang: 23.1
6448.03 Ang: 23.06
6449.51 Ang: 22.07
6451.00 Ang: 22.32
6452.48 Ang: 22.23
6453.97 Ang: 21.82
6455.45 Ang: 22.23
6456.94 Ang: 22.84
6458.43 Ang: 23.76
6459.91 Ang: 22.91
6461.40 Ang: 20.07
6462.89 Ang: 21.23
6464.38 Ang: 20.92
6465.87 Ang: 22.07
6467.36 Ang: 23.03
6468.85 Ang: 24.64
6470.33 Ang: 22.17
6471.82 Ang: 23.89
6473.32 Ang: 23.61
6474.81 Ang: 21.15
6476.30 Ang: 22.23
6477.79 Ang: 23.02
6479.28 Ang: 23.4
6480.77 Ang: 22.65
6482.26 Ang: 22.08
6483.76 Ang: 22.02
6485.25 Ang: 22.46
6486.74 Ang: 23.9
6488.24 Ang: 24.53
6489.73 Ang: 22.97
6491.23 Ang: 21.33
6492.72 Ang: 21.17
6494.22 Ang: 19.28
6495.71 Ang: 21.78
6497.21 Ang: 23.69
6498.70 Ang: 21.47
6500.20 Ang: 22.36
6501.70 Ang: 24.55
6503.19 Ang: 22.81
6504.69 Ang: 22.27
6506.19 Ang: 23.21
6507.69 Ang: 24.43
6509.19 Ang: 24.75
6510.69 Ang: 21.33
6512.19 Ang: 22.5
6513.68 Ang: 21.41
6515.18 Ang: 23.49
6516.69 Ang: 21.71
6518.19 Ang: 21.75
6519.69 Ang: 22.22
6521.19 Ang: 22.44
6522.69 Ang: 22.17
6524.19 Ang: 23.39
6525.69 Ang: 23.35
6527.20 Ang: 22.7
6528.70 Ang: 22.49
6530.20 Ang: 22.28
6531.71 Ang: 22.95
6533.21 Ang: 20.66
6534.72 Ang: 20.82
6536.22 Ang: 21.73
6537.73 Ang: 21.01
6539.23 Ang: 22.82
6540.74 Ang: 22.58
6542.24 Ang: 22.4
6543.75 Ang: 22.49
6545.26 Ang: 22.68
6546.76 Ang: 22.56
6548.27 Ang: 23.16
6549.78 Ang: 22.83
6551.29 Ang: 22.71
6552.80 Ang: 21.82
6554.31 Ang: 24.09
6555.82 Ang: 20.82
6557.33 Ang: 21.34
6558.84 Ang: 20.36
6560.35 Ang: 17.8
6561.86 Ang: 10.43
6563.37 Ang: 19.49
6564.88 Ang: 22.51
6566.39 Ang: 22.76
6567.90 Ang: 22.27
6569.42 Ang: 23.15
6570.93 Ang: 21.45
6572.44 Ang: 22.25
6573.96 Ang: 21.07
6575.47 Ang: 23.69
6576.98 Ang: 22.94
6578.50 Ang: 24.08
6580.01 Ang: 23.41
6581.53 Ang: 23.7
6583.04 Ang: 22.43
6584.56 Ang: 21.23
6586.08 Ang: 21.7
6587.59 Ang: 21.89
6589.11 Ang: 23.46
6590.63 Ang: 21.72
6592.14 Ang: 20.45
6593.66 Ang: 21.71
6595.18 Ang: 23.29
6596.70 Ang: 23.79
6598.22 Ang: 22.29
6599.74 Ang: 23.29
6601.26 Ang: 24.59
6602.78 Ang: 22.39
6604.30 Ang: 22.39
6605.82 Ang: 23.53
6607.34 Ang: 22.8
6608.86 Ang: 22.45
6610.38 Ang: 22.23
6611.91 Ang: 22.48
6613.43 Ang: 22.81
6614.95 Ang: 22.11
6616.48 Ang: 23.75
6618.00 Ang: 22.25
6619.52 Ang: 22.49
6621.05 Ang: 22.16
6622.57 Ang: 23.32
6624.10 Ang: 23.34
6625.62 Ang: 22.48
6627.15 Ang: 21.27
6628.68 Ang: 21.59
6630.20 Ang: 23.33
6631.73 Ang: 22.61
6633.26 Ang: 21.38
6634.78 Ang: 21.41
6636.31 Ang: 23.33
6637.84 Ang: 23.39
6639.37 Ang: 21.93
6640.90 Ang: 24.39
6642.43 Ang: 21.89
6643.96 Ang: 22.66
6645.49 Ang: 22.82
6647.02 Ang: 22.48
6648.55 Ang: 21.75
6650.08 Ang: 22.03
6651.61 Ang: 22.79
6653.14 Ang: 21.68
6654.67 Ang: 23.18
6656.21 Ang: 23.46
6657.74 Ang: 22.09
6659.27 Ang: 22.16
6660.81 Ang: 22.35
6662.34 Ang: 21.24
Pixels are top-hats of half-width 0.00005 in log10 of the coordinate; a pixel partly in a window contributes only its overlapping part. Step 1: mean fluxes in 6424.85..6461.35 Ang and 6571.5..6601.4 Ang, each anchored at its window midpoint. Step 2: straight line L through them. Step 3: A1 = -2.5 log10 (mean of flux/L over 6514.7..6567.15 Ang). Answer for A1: 0.04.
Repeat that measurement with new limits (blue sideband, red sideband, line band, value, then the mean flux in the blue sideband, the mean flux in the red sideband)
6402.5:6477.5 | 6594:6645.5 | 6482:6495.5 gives 0.02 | 22.5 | 22.7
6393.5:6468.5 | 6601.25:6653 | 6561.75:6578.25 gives 0.05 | 22.5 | 22.6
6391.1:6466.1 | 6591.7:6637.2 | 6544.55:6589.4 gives 0.04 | 22.5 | 22.6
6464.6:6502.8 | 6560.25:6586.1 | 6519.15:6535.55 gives -0.01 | 22.6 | 21.6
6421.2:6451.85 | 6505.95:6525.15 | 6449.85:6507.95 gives 0.00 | 22.5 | 22.7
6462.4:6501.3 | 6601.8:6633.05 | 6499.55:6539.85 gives 0.00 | 22.5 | 22.6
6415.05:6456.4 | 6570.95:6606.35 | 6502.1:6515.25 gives -0.02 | 22.6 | 22.6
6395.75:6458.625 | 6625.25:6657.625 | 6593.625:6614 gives -0.02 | 22.6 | 22.5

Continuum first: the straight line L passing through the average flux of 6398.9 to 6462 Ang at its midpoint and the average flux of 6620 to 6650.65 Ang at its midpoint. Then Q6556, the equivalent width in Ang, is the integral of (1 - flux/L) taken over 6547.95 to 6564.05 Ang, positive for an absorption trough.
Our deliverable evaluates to 1.5 Ang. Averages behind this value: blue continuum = 22.5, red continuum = 22.5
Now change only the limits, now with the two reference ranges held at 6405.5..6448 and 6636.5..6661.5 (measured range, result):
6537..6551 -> 0.02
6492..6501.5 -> 0.31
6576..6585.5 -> -0.17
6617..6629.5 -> 0.10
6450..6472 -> 0.15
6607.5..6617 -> -0.02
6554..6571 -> 1.61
